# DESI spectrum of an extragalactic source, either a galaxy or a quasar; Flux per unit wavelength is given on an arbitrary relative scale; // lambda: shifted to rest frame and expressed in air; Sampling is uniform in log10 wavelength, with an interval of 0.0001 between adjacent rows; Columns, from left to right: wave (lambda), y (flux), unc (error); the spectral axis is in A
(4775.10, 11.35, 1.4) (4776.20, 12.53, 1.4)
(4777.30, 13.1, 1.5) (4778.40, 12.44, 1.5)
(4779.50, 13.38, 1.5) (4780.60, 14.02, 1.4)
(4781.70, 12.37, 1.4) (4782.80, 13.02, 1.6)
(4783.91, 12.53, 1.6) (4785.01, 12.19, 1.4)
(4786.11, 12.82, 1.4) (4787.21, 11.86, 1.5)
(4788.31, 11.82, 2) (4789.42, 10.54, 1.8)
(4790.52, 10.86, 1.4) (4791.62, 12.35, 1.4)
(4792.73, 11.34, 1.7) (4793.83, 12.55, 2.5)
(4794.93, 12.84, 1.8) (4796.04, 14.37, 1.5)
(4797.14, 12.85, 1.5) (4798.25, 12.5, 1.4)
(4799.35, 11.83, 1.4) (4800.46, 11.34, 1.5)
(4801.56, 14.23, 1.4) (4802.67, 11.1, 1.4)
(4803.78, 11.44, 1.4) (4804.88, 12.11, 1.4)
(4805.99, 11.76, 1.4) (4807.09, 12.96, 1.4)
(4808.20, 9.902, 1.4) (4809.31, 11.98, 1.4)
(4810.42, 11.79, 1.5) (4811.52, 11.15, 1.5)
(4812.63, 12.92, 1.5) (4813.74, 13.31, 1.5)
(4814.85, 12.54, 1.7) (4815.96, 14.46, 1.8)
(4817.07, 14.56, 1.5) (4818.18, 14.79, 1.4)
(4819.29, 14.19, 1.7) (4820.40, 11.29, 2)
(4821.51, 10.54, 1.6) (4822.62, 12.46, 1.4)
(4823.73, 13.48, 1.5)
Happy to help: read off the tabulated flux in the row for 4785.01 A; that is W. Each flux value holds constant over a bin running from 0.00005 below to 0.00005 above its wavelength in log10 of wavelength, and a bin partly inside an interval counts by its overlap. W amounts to 12.19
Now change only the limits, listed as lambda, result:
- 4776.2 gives 12.53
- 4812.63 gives 12.92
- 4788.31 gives 11.82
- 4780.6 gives 14.02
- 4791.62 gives 12.35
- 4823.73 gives 13.48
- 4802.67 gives 11.1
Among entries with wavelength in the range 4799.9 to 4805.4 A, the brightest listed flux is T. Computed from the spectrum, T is 14.23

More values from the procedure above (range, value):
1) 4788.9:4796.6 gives 14.37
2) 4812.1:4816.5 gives 14.46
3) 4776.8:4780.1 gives 13.38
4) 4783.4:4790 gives 12.82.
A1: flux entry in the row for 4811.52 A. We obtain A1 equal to 11.15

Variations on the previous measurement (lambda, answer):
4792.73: 11.34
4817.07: 14.56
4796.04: 14.37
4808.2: 9.902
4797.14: 12.85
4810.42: 11.79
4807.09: 12.96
